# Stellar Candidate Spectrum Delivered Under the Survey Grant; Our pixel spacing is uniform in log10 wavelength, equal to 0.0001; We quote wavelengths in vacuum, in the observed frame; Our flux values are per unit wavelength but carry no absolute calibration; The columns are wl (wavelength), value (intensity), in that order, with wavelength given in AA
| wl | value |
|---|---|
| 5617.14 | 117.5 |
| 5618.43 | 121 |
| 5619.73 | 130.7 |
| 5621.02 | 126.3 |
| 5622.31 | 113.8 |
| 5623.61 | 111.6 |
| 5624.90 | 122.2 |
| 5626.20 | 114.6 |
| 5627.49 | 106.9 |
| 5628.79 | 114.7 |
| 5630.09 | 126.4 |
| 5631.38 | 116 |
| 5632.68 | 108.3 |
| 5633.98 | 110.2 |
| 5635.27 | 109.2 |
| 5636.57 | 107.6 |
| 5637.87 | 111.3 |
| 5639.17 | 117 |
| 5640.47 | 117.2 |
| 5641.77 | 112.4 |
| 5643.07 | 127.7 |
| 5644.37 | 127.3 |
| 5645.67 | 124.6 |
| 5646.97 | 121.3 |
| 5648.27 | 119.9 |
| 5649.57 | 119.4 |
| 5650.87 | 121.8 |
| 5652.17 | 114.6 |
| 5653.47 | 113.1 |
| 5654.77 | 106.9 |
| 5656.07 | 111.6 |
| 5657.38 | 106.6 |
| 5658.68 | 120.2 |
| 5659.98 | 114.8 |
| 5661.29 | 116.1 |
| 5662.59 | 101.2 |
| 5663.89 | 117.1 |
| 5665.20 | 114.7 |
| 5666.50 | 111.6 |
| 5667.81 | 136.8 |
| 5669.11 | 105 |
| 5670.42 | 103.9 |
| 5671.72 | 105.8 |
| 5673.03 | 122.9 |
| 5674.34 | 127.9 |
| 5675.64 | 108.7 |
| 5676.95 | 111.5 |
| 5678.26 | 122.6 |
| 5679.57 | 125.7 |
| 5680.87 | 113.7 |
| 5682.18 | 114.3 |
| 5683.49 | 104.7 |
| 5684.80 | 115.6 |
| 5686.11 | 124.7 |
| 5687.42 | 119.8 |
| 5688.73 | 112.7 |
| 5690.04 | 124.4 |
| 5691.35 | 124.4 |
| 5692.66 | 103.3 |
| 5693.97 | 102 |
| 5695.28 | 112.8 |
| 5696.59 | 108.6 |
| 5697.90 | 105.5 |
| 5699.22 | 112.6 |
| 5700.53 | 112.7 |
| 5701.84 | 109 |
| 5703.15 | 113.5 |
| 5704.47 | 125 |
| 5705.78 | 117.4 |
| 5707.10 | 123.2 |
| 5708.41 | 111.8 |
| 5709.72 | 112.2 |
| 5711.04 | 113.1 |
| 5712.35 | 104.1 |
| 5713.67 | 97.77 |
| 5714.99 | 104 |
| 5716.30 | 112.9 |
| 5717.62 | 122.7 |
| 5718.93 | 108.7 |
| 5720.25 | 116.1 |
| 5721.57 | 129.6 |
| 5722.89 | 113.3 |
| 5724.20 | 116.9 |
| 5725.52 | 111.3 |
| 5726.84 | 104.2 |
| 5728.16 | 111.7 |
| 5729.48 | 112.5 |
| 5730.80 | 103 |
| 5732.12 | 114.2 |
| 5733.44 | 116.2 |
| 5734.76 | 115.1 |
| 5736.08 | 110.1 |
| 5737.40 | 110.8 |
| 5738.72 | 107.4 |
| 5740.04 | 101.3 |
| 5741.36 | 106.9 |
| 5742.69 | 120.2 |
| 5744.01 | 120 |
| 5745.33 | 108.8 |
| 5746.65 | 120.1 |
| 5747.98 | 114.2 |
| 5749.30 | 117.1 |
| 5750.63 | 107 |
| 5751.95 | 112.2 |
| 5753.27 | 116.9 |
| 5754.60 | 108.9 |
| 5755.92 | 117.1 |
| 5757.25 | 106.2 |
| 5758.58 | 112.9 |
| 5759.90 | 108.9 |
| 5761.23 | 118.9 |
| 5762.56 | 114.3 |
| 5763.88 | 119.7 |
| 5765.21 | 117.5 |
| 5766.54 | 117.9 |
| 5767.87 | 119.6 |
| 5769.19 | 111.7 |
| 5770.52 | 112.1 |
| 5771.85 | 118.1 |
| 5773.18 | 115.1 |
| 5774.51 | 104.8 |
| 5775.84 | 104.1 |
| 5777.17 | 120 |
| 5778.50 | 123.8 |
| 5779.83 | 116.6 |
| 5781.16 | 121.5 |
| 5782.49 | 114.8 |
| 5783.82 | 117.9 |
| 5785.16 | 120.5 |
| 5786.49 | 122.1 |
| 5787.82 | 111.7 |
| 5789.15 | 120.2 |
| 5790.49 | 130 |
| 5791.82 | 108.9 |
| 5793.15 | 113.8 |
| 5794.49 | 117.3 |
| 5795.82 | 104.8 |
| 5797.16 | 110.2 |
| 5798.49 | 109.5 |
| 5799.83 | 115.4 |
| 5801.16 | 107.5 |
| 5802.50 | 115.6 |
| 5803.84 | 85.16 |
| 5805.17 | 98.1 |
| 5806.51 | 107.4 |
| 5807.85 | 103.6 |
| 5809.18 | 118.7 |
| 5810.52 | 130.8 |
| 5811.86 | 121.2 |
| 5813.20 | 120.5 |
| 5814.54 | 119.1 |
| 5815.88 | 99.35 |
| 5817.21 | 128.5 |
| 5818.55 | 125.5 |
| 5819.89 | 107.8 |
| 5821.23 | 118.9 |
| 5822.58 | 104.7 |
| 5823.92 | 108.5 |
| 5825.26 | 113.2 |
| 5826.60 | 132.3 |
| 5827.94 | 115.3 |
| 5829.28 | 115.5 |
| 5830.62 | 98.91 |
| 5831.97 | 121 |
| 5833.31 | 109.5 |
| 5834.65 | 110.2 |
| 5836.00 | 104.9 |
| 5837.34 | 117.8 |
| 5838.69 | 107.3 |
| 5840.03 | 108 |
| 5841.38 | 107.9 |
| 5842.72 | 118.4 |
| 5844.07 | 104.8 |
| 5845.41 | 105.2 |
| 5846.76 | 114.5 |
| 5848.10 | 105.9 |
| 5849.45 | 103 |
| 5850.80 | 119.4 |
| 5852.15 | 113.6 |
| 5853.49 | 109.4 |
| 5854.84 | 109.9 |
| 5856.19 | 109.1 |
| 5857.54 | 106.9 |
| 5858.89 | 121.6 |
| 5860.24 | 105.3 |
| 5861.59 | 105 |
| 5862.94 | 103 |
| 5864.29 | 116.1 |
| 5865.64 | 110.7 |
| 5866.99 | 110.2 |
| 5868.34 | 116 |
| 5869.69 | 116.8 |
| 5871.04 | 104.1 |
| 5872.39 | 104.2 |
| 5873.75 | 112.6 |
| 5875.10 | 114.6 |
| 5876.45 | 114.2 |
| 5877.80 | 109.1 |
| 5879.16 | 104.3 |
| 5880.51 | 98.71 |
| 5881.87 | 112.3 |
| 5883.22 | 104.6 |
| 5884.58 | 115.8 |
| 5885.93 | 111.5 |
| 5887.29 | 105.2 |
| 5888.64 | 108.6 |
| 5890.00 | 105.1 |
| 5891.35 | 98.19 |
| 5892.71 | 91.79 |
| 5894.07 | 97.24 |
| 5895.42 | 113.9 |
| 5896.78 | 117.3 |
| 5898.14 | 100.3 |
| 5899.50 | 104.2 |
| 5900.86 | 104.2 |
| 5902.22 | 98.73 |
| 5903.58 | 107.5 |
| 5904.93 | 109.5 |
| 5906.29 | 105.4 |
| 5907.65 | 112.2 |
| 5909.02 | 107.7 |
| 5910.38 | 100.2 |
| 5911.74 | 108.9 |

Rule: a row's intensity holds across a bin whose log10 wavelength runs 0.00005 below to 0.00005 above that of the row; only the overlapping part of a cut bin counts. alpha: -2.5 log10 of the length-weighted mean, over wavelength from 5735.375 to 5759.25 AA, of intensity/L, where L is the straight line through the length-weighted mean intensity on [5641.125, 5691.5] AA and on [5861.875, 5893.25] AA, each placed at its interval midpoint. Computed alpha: 0.01 mag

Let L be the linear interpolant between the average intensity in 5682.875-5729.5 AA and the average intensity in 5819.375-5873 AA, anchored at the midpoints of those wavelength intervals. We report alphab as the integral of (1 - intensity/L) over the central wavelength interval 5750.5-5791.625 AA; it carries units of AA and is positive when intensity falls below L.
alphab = -1.28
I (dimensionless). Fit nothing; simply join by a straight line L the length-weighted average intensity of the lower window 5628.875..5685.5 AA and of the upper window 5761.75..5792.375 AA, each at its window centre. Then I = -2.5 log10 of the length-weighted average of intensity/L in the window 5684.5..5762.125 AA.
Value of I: 0.03 mag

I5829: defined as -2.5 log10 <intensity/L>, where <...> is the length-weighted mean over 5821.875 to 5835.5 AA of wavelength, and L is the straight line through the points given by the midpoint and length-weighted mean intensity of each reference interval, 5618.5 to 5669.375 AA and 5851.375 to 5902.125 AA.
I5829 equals -0.029 mag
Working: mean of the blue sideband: 116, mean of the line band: 113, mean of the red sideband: 108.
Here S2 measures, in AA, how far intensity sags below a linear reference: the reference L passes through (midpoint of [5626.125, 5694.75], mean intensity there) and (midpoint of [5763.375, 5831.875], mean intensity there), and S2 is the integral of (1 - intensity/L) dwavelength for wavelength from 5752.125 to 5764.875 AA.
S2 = 0.1 AA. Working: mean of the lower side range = 115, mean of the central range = 114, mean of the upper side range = 114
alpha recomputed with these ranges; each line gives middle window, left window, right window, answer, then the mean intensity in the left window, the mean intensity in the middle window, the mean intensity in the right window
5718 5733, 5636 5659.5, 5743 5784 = 0.02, 117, 113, 115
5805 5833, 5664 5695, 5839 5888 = -0.04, 115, 115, 110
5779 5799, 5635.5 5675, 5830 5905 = -0.05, 116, 116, 109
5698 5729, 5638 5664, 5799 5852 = 0.02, 116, 113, 112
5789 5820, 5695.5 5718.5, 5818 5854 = -0.01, 112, 113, 112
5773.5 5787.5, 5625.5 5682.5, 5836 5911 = -0.05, 115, 116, 108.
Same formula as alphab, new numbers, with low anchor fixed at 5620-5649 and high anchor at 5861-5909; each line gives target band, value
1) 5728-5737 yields 0.1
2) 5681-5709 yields 0.1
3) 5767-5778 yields -0.2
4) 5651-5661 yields 0.2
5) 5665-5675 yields -0.1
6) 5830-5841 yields 0.0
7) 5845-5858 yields -0.1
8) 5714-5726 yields -0.1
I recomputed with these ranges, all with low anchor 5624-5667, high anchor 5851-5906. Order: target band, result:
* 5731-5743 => 0.02 mag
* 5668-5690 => -0.01 mag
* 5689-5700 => 0.02 mag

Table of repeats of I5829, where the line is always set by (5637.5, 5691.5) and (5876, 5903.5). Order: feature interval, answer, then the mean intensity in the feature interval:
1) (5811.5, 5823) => -0.07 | 116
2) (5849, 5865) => -0.03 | 110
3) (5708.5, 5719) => 0.04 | 110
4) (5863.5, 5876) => -0.05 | 112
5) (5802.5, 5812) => 0.01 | 109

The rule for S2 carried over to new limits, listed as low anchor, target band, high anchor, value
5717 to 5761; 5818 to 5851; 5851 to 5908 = -0.6 AA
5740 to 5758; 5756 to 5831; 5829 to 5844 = -1.8 AA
